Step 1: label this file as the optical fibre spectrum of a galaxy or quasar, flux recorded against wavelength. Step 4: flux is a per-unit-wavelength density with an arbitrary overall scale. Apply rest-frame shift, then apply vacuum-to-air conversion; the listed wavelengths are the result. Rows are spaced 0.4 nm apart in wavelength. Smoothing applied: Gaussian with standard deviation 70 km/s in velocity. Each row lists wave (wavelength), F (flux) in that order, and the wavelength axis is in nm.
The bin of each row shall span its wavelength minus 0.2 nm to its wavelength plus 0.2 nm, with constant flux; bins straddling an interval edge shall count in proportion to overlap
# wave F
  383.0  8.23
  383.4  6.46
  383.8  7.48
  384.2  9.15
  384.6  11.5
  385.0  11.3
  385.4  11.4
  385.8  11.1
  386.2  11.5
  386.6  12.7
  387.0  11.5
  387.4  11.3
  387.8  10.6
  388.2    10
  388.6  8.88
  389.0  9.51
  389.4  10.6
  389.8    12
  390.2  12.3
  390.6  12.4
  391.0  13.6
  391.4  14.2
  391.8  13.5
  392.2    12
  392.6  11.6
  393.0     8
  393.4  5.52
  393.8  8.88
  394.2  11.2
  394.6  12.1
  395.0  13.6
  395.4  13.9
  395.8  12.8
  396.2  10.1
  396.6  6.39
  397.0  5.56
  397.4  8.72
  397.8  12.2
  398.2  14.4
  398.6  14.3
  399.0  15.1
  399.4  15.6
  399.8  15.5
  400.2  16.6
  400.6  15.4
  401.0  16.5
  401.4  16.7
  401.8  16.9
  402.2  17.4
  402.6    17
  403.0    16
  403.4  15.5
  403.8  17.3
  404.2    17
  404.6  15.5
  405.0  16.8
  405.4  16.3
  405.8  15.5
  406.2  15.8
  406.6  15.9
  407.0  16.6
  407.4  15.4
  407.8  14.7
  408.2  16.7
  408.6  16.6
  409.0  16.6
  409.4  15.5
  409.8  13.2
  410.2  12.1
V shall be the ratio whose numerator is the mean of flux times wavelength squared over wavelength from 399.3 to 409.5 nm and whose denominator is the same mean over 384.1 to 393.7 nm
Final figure 1.58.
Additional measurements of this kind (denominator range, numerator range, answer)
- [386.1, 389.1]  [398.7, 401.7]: 1.57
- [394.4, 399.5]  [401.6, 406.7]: 1.43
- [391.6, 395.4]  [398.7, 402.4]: 1.54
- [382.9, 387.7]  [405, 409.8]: 1.71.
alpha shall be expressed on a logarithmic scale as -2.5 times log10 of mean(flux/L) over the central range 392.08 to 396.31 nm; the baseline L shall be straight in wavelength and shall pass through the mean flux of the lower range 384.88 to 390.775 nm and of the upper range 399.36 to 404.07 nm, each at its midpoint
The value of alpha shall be 0.24 mag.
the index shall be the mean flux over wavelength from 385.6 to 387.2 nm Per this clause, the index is 11.7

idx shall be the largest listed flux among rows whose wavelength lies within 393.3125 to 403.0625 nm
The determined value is 17.4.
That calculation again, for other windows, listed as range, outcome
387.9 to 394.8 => 14.2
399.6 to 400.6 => 16.6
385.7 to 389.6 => 12.7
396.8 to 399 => 15.1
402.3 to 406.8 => 17.3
